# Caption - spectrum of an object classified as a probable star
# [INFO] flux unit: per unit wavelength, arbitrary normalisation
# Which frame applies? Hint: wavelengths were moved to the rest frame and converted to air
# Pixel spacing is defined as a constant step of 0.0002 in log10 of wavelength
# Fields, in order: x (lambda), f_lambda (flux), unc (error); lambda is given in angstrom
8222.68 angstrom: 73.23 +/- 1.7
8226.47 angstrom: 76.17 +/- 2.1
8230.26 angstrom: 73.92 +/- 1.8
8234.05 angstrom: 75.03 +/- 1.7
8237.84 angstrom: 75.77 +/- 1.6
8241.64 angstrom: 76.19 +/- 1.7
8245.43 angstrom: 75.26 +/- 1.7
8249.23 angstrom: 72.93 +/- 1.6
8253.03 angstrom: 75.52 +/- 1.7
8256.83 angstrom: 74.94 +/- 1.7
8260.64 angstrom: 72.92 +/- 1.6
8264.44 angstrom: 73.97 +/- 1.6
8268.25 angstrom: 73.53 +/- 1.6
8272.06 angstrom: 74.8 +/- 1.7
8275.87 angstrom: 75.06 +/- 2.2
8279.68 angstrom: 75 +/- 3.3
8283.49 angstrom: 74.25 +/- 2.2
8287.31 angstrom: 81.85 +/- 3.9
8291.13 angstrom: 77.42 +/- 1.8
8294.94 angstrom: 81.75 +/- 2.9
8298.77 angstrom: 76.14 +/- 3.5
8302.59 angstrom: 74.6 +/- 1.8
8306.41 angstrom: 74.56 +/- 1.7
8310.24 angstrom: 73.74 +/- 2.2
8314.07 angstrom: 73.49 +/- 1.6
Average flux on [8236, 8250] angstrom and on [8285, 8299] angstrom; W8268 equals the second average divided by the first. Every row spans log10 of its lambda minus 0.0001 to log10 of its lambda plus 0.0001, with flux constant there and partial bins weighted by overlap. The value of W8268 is 1.06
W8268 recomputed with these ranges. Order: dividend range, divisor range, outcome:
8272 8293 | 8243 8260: 1.03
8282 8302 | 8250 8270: 1.05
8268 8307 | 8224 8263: 1.02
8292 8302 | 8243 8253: 1.05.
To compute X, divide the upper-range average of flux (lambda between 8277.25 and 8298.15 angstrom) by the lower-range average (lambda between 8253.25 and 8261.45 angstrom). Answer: 1.05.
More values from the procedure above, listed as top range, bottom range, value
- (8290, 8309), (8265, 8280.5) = 1.03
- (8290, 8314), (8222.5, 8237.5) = 1.02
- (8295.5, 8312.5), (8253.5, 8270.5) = 1.02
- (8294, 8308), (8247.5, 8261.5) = 1.03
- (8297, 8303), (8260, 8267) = 1.03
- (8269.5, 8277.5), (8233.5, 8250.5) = 1.00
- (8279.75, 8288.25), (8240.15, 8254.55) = 1.03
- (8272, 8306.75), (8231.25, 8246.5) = 1.02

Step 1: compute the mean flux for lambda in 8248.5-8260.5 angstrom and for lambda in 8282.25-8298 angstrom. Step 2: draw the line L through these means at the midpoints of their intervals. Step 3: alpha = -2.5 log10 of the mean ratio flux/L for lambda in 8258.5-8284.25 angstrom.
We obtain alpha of 0.03 mag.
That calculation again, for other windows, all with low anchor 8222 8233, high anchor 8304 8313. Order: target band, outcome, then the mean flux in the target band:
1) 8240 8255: -0.01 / 75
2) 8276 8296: -0.05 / 77.7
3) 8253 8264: 0.00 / 74.2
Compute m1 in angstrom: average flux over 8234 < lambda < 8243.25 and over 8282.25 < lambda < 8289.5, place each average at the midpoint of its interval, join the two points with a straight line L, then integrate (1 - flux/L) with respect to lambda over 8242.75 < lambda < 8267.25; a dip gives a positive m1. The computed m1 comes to 0.7 angstrom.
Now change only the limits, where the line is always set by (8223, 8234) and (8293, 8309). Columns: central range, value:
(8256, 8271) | 0.4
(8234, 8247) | -0.1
